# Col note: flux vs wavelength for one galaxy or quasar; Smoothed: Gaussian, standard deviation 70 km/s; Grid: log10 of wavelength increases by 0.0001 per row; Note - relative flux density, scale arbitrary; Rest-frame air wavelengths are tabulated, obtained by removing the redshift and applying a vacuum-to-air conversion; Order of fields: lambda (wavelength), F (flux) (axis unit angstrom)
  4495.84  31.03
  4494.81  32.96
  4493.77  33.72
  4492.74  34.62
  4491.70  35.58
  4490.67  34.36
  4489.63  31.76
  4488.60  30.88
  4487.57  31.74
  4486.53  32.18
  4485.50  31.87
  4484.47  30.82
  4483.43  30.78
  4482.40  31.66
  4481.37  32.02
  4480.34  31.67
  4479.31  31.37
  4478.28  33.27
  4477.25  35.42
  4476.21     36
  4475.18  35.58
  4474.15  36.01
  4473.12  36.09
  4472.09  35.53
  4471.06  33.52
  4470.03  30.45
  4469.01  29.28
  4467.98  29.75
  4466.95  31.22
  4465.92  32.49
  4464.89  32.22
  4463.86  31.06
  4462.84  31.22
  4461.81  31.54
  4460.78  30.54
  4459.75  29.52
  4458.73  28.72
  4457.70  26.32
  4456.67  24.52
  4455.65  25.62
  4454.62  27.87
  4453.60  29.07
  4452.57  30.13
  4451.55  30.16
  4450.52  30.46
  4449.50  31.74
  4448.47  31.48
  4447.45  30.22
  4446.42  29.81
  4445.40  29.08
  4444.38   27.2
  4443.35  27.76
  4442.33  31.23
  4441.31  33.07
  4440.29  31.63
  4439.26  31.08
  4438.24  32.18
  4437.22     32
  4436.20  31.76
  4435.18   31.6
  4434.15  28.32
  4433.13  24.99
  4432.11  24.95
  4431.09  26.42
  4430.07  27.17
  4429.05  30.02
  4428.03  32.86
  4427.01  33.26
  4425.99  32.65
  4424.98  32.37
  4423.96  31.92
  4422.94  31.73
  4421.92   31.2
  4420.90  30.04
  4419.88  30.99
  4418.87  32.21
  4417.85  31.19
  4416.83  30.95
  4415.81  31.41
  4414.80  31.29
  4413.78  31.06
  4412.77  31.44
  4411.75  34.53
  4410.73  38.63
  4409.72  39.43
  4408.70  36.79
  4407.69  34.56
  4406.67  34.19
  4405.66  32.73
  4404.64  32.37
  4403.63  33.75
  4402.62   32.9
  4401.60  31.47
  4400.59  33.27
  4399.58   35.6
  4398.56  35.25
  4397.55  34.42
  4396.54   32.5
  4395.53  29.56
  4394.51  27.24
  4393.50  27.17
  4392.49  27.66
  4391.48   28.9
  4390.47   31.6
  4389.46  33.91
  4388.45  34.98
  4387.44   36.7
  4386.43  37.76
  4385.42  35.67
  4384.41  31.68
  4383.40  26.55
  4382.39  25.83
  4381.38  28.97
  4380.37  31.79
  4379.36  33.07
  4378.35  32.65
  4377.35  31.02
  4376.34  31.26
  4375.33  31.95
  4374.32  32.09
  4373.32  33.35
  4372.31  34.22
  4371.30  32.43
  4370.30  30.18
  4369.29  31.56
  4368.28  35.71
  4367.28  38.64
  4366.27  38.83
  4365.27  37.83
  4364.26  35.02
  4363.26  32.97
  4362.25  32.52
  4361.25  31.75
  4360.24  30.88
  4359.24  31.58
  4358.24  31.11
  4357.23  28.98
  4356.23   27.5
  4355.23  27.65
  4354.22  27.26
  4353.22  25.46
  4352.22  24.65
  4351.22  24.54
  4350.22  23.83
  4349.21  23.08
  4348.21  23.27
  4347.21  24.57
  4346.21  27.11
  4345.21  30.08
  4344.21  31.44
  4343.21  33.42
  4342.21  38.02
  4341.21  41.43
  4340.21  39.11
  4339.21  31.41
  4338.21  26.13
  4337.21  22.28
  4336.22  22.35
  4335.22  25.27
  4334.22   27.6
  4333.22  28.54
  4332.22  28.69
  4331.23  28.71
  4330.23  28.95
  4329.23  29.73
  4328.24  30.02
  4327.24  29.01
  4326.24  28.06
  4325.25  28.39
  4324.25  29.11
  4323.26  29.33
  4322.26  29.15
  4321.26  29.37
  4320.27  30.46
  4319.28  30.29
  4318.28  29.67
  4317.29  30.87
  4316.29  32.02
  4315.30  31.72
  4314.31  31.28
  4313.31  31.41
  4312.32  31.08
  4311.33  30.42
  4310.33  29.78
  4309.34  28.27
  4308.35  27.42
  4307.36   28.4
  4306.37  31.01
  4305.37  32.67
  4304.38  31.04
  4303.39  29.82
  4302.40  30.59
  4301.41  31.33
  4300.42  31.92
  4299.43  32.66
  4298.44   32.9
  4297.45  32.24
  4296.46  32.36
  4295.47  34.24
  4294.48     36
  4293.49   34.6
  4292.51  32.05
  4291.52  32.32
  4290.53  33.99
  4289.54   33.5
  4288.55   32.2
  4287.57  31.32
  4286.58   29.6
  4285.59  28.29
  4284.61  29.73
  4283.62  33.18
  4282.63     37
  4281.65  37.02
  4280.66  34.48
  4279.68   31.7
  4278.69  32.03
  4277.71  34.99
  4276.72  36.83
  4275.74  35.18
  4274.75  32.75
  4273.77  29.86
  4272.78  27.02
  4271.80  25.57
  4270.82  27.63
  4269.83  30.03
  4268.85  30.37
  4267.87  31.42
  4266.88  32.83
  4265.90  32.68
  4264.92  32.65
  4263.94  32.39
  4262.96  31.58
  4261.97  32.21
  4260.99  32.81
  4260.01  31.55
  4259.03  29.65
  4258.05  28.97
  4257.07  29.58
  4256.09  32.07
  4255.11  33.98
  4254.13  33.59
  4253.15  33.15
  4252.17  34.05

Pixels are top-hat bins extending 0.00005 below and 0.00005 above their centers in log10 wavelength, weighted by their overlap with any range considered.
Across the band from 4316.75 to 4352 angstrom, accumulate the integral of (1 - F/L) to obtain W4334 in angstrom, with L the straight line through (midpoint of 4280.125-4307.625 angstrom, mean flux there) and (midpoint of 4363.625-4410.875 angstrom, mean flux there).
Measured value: 4.0 angstrom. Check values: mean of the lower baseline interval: 32.4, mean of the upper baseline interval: 33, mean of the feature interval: 28.9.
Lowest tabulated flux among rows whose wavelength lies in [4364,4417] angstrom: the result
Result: 25.83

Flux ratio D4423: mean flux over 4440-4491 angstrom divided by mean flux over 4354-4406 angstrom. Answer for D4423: 1.0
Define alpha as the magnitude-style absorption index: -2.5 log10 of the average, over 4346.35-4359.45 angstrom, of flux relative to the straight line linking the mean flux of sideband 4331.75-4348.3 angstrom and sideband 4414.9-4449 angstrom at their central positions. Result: 0.13 mag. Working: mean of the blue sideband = 29.6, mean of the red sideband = 30.5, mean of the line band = 26.3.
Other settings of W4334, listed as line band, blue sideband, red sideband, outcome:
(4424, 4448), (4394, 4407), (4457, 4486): 1.6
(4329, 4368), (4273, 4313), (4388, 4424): 3.0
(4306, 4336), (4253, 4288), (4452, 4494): 2.2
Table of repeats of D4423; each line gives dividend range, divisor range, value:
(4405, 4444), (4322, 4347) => 1.06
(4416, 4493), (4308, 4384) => 1.03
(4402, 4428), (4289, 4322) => 1.05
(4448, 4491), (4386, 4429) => 0.96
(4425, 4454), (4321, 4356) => 1.06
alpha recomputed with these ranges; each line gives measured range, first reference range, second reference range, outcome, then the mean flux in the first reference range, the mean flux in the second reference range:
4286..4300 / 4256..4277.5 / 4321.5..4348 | -0.079 mag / 31.2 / 29.5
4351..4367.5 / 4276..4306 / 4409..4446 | 0.033 mag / 32.8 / 31.1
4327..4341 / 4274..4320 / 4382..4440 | 0.118 mag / 32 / 31.8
